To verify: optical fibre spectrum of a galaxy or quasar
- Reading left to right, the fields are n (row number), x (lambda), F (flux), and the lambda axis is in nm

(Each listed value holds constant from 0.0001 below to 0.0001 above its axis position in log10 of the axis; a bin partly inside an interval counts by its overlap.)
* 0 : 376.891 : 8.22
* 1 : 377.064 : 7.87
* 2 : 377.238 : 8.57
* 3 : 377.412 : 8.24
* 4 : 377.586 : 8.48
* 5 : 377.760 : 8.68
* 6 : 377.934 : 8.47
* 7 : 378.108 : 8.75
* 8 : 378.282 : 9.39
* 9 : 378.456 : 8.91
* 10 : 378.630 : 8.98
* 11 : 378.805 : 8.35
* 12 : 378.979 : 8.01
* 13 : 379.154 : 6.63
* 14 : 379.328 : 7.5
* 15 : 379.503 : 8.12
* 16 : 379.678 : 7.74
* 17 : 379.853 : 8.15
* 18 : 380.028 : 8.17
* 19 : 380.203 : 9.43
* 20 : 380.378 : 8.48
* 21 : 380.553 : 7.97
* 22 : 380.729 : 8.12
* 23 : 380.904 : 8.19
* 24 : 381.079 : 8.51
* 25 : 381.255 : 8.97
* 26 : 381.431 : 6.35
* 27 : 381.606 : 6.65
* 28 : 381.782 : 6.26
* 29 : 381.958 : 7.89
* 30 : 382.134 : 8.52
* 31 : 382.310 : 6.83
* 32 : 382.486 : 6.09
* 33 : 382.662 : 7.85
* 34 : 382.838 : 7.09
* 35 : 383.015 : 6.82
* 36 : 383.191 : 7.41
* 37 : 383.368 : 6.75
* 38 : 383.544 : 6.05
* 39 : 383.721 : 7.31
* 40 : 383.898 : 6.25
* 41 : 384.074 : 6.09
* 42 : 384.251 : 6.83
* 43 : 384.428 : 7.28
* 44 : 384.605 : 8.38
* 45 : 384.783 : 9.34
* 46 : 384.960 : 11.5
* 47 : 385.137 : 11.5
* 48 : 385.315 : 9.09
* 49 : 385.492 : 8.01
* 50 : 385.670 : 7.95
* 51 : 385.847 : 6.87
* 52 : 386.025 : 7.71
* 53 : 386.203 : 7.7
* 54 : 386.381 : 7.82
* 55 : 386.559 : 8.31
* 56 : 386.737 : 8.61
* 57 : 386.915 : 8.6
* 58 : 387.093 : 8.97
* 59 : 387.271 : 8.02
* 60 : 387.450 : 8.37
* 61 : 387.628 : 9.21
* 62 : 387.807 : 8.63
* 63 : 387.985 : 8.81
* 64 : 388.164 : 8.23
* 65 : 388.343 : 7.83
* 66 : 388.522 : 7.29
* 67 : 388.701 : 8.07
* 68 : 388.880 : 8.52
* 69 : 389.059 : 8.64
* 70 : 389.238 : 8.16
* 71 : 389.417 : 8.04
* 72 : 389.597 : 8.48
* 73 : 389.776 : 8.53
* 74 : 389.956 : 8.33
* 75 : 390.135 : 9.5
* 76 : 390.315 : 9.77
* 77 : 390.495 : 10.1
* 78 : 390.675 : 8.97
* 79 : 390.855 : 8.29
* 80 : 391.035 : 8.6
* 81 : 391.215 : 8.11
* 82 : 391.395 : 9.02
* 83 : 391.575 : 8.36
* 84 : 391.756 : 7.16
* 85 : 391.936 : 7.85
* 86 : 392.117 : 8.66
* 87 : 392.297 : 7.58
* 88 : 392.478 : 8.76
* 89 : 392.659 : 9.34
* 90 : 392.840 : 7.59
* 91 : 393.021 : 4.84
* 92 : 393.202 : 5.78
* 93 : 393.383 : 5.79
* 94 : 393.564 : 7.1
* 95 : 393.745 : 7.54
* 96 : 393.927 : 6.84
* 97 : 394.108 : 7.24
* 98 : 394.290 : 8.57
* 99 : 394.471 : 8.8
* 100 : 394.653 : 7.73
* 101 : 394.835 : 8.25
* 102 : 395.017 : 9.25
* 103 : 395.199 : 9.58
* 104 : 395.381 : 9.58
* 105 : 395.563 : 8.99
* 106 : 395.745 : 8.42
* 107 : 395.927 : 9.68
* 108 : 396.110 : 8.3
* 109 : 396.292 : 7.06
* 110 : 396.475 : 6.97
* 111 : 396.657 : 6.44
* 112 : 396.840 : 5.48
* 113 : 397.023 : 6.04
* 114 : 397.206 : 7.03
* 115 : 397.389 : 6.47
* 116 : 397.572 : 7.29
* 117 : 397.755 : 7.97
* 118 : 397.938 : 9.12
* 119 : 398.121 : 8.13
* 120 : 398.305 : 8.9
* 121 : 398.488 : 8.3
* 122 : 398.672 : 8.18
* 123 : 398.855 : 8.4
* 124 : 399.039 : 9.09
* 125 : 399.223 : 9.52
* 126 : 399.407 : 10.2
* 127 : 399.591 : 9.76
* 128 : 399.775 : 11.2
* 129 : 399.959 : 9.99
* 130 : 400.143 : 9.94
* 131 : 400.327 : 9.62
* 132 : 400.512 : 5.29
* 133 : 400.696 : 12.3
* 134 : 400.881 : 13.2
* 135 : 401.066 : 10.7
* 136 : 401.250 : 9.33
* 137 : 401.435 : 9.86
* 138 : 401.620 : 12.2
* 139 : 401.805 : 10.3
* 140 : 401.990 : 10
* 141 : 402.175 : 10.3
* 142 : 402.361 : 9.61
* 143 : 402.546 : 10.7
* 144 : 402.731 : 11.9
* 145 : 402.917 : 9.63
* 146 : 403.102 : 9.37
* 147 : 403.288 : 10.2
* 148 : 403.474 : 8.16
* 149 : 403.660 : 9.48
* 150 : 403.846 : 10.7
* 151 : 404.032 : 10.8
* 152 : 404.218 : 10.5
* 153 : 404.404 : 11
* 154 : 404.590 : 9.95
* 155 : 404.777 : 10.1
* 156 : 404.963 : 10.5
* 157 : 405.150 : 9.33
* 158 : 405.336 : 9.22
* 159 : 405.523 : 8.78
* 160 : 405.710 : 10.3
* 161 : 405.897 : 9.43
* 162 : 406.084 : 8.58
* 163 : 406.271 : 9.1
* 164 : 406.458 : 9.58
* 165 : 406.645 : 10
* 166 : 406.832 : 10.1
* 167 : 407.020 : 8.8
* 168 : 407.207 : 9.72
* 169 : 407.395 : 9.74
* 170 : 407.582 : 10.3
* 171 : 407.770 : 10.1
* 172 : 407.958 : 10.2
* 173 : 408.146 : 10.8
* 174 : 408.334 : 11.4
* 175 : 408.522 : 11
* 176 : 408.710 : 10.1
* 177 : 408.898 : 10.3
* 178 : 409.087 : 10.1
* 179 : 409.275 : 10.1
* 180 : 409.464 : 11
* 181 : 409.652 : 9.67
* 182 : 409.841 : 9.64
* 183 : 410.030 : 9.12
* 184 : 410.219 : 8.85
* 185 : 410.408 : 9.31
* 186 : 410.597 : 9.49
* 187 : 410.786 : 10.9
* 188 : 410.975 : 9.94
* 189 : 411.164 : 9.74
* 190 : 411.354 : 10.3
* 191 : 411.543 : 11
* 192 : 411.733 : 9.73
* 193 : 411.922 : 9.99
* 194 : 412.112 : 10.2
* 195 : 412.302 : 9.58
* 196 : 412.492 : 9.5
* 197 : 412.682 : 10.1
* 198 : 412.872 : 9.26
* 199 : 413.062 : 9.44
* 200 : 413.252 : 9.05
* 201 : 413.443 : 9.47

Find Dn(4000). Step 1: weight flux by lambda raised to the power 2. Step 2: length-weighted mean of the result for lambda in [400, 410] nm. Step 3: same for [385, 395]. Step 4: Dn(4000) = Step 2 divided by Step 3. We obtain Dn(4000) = 1.3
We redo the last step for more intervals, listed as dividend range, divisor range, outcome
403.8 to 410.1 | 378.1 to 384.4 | 1.49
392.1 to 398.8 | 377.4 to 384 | 1.08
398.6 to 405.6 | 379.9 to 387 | 1.40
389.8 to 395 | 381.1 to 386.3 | 1.10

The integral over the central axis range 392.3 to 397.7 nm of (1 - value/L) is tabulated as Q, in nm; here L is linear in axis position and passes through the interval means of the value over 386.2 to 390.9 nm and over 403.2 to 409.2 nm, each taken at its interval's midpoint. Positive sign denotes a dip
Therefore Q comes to 0.854 nm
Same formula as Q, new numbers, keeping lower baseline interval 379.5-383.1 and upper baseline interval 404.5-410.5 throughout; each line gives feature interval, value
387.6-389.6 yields 0.004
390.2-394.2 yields 0.329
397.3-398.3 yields 0.129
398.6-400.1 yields -0.063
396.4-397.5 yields 0.315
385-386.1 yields -0.083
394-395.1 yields 0.065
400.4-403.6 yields -0.262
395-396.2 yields -0.031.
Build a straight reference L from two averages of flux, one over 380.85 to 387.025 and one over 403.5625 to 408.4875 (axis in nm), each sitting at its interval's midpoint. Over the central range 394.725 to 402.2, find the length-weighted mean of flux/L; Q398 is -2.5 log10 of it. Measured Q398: 0.03 mag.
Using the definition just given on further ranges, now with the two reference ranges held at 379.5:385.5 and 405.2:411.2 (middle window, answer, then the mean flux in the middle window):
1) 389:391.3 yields -0.04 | 8.74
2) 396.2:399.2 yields 0.19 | 7.6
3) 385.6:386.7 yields 0.05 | 7.77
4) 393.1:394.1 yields 0.29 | 6.65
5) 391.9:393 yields 0.07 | 8.1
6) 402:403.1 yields -0.10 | 10.3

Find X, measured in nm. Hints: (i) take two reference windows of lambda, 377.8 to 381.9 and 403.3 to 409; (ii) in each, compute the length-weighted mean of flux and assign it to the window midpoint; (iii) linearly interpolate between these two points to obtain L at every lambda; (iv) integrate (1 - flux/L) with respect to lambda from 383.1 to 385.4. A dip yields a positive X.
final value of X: 0.12 nm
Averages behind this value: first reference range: 8.1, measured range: 7.98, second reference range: 9.94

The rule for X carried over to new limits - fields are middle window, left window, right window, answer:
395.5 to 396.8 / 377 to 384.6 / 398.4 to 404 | 0.21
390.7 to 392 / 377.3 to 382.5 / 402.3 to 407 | 0.09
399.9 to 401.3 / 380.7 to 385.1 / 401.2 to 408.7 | -0.08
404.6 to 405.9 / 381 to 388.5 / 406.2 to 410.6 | 0.00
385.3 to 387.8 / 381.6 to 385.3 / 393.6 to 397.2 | -0.17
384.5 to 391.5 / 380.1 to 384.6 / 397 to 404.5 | -0.49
